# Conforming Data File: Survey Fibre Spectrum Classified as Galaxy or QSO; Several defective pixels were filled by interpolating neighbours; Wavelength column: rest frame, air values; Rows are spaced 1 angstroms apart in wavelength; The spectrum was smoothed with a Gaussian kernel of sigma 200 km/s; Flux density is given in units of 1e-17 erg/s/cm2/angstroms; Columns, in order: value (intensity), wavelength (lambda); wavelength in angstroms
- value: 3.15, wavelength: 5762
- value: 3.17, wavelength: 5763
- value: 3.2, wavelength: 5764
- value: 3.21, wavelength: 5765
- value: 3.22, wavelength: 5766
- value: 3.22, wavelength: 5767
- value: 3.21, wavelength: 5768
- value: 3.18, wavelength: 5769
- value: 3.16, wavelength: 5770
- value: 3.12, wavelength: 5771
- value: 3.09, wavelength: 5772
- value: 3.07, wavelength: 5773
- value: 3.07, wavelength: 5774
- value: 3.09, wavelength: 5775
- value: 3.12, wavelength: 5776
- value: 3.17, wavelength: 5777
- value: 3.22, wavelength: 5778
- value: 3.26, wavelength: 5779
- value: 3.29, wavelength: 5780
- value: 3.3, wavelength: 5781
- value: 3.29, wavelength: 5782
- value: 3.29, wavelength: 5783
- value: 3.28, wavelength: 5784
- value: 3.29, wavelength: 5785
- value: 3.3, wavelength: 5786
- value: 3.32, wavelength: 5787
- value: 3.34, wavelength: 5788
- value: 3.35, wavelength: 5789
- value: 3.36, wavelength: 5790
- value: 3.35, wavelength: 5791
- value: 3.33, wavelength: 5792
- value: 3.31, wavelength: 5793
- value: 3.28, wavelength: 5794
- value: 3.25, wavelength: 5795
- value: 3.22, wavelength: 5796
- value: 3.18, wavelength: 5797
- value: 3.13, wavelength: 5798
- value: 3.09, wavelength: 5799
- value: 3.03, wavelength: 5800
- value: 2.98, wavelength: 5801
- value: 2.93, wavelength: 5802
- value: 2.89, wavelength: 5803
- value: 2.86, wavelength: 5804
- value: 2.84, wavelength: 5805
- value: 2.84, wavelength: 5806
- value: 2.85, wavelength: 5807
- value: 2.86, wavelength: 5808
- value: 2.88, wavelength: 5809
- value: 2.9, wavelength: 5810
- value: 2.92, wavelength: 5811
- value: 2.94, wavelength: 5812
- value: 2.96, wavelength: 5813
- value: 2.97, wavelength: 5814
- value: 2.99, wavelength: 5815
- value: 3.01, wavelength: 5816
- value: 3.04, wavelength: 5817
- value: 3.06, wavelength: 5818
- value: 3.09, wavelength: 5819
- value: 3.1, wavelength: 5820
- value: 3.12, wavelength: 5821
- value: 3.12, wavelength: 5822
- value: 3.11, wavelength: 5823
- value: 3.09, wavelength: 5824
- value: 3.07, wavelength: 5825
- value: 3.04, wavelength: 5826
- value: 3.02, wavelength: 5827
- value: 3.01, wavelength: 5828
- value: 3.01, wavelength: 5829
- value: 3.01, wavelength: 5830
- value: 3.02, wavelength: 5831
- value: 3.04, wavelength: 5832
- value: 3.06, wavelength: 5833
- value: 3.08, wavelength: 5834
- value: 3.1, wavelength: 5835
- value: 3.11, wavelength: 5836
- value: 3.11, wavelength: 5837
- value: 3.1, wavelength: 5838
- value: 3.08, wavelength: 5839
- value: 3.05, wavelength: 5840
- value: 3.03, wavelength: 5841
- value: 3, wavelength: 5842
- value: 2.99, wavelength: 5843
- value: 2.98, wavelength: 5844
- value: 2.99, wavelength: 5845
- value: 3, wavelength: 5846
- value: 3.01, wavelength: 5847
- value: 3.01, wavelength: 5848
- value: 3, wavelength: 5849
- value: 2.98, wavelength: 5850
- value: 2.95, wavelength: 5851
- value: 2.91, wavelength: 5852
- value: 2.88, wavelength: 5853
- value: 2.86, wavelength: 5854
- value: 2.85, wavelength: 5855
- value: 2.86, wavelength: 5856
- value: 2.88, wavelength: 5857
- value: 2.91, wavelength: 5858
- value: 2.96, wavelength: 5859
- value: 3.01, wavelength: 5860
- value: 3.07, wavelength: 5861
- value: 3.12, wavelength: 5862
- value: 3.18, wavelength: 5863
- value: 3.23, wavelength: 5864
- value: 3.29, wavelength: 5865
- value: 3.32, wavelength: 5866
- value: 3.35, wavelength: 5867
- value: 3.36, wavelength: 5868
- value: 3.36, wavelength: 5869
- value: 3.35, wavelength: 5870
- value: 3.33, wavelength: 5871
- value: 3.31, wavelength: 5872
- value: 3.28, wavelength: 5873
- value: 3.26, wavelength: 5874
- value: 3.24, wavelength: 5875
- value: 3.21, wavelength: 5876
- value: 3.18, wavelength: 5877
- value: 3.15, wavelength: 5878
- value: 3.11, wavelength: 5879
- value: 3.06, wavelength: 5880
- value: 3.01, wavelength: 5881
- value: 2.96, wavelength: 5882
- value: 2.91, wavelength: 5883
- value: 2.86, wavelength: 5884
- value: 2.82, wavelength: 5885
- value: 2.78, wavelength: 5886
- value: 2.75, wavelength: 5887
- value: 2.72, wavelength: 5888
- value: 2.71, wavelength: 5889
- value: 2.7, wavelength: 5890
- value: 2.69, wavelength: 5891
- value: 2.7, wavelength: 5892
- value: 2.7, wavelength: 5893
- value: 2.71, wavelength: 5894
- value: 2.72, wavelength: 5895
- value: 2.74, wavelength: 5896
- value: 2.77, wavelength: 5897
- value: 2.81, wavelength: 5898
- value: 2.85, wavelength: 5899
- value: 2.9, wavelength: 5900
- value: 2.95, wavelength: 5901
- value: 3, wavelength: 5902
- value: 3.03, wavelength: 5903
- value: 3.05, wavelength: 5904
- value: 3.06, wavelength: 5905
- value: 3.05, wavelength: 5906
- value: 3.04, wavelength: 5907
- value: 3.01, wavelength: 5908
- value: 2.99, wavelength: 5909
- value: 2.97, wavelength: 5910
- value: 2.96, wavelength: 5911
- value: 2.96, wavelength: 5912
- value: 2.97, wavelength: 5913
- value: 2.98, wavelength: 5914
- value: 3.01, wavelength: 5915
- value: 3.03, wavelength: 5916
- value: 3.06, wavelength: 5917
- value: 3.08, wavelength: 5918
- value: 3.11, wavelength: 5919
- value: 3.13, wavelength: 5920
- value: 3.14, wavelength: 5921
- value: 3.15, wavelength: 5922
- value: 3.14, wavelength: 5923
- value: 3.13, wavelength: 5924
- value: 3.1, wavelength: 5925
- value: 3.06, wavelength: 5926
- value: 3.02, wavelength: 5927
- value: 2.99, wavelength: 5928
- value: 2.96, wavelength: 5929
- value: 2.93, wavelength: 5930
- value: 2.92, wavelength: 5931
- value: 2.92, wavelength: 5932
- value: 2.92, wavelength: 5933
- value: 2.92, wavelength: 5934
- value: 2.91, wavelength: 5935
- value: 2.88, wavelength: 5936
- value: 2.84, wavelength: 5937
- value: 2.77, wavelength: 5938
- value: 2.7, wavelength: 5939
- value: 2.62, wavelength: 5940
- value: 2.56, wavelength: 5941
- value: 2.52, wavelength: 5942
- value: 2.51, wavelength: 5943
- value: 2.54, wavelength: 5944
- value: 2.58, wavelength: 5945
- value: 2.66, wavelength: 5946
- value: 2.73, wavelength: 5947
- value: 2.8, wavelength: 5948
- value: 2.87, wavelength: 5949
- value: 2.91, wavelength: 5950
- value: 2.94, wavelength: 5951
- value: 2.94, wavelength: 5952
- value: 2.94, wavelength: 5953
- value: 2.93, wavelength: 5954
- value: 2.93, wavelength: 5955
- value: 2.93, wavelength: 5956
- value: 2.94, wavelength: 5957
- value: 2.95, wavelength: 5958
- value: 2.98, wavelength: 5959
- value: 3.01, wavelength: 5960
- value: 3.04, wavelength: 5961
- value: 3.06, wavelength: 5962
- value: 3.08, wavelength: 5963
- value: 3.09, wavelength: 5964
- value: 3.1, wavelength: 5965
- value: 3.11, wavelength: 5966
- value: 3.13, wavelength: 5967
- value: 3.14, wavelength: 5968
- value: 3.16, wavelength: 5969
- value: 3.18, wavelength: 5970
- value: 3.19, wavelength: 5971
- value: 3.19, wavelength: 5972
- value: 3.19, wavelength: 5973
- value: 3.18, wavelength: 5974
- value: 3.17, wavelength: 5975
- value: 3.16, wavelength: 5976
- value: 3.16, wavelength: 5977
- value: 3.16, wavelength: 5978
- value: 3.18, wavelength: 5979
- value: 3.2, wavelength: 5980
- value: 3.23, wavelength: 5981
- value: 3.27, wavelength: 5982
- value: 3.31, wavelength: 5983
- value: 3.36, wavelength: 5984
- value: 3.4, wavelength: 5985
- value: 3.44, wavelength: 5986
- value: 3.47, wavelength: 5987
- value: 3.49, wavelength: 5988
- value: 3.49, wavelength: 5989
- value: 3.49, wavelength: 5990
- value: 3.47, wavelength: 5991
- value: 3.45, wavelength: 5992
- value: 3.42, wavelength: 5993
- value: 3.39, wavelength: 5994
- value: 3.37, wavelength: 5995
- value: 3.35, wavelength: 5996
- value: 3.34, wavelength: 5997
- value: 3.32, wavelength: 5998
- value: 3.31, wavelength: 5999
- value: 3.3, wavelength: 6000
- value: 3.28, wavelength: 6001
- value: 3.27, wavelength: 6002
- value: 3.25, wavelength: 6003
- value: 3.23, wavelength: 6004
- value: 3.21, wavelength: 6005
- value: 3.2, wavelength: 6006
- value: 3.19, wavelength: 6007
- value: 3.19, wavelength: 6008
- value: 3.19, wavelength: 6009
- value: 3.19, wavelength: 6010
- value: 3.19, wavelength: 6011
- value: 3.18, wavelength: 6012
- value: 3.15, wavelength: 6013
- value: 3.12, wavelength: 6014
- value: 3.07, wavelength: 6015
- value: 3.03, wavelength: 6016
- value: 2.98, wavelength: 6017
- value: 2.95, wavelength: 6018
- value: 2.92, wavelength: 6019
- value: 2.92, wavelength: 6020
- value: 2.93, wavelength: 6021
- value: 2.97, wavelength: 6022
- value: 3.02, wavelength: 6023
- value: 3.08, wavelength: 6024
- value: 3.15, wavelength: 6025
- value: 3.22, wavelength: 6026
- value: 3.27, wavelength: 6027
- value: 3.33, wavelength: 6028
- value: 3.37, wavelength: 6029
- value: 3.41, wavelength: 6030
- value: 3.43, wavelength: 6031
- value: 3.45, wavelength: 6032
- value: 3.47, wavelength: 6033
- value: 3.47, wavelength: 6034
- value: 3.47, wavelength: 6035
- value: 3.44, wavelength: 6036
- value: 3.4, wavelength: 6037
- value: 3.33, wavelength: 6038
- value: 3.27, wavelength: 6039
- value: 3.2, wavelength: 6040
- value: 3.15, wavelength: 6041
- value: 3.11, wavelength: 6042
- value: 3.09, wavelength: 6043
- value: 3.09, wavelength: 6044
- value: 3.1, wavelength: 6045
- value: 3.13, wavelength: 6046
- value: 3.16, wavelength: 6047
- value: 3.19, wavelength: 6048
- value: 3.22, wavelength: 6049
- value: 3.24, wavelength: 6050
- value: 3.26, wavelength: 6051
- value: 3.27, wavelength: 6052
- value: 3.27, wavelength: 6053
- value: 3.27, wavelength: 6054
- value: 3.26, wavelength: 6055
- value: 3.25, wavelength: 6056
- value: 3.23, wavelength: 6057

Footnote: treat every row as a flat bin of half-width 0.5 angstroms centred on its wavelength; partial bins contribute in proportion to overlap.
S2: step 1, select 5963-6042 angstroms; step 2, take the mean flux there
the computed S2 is 3.24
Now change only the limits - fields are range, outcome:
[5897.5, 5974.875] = 2.96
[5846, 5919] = 3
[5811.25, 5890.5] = 3.04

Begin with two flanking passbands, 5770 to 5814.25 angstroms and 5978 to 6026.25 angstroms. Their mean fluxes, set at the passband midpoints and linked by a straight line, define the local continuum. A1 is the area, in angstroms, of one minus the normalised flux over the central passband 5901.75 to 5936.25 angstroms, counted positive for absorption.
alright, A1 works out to 1.9 angstroms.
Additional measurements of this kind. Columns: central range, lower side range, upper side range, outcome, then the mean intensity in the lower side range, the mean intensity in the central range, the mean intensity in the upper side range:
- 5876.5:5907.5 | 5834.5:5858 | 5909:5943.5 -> 0.8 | 2.99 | 2.89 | 2.94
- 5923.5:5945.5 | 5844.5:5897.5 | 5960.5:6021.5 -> 2.0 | 3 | 2.83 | 3.22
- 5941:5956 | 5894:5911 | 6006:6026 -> 1.1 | 2.93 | 2.77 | 3.08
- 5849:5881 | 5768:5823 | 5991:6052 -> 0.3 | 3.12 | 3.12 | 3.23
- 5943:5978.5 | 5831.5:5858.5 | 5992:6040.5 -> 1.8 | 2.99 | 3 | 3.24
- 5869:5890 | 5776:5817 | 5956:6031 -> 0.7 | 3.12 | 3.05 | 3.2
